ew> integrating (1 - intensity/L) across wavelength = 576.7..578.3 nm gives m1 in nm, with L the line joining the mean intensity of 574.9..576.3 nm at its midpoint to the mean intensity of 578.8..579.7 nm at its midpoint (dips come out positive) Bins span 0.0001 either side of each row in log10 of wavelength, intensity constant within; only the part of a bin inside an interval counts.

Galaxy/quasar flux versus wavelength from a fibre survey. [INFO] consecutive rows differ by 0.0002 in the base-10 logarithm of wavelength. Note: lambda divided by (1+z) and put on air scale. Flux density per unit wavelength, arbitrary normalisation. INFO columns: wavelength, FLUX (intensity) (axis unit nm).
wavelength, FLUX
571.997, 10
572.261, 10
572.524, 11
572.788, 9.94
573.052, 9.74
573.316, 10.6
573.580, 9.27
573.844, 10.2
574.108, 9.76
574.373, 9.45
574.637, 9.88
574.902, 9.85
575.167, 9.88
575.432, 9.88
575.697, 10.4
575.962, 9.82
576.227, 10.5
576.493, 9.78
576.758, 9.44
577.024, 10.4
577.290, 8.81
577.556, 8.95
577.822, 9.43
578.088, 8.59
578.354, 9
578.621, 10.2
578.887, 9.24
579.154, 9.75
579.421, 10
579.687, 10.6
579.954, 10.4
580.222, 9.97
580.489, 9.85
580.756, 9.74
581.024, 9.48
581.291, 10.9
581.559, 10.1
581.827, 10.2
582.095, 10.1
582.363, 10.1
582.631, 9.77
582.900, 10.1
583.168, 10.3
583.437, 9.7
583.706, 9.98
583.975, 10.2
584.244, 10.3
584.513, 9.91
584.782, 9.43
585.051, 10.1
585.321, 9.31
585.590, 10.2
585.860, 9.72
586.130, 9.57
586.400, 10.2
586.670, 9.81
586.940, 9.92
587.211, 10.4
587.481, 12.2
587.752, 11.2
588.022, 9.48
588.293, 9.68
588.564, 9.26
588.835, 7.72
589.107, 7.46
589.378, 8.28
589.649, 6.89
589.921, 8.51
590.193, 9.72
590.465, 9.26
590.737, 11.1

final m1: 0.11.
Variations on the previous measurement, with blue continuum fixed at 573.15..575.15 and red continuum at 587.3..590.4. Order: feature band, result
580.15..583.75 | -0.21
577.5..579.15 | 0.06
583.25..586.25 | -0.17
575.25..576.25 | -0.03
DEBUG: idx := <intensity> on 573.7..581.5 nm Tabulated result 9.8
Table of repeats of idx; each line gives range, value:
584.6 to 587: 9.81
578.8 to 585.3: 10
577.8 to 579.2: 9.34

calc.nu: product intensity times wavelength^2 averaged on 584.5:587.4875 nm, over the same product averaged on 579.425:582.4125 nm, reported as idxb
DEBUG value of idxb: 1.00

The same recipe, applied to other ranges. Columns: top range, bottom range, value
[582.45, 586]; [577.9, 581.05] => 1.04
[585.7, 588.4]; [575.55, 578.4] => 1.11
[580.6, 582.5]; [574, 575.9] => 1.05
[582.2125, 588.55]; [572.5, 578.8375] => 1.07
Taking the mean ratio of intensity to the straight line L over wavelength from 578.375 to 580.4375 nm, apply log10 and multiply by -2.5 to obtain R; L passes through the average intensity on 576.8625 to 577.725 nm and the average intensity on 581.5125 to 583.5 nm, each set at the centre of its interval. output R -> -0.03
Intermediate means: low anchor 9.38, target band 9.96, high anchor 10.1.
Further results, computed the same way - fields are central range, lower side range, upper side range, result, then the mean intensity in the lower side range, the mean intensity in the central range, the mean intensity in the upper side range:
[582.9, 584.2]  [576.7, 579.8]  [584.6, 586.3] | -0.042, 9.53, 10.1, 9.74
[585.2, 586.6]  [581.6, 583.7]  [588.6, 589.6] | -0.100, 10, 9.81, 7.88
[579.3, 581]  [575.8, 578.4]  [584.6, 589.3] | -0.054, 9.5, 10.1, 9.73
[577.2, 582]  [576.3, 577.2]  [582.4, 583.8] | 0.018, 9.86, 9.75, 9.98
